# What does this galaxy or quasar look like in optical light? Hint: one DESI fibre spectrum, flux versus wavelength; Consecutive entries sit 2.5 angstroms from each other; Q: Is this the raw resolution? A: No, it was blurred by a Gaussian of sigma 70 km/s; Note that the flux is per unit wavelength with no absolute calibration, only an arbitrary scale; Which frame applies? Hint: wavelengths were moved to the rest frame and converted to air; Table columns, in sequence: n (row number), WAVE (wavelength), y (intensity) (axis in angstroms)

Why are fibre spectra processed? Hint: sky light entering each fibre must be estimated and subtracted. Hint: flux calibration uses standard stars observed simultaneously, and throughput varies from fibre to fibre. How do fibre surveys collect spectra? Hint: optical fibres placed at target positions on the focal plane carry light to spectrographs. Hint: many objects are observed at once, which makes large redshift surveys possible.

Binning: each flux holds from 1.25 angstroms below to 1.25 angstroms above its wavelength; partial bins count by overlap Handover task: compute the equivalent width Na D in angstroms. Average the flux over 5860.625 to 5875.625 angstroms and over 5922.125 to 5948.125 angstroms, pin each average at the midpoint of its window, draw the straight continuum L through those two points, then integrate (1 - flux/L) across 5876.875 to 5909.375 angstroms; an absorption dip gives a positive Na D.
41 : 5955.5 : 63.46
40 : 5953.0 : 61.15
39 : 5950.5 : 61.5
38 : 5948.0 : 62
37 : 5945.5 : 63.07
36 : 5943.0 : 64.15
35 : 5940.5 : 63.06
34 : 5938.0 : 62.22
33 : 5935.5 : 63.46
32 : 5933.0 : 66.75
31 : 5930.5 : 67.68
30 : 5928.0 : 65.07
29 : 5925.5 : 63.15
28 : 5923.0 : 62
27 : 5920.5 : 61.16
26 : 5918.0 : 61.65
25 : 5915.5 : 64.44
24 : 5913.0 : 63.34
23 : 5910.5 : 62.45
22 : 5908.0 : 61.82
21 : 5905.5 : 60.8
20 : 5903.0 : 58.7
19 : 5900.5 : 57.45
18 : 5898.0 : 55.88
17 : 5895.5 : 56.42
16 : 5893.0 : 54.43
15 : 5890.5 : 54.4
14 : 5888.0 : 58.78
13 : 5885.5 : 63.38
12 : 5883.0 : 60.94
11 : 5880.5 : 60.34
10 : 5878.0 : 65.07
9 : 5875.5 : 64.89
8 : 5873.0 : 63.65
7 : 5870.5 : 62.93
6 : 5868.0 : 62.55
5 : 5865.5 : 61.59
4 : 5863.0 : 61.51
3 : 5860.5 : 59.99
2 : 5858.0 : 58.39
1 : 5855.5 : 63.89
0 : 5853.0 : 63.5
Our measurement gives 2.0 angstroms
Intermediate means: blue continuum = 62.5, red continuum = 64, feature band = 59.1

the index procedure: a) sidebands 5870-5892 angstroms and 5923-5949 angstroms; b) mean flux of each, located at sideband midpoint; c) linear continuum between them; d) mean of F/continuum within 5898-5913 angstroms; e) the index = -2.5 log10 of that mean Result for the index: 0.04 mag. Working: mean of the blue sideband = 61.5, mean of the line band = 60.1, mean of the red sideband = 64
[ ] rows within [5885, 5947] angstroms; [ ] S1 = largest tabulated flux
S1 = 67.68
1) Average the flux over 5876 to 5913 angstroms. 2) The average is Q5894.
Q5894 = 59.6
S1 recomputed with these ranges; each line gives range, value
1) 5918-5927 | 63.15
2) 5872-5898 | 65.07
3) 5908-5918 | 64.44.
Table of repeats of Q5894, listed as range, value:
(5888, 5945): 61.4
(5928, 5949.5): 64.1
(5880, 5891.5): 59.6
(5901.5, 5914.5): 61.4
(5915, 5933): 63.8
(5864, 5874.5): 62.7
